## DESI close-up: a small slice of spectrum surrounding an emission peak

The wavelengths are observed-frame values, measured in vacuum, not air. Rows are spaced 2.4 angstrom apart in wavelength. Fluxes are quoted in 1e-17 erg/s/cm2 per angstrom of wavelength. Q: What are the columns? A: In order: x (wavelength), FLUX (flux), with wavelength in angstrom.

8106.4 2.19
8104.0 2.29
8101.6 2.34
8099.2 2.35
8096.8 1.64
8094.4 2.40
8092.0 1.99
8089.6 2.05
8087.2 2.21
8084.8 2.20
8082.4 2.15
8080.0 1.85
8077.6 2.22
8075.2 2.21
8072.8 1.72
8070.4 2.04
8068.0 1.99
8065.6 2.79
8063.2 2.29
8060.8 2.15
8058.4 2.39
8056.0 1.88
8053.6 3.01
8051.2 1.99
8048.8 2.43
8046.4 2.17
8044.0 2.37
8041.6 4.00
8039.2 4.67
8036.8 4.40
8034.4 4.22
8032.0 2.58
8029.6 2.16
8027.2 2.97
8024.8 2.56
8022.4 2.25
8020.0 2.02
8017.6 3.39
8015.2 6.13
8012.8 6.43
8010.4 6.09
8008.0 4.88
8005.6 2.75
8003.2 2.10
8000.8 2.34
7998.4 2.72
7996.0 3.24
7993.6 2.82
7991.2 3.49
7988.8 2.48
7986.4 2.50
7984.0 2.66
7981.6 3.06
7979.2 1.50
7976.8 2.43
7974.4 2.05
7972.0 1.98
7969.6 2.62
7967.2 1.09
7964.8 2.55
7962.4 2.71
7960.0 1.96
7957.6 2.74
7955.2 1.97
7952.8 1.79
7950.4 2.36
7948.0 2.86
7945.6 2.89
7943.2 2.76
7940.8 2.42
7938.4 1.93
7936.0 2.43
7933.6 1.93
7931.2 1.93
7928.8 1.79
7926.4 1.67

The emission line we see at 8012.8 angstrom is H-alpha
